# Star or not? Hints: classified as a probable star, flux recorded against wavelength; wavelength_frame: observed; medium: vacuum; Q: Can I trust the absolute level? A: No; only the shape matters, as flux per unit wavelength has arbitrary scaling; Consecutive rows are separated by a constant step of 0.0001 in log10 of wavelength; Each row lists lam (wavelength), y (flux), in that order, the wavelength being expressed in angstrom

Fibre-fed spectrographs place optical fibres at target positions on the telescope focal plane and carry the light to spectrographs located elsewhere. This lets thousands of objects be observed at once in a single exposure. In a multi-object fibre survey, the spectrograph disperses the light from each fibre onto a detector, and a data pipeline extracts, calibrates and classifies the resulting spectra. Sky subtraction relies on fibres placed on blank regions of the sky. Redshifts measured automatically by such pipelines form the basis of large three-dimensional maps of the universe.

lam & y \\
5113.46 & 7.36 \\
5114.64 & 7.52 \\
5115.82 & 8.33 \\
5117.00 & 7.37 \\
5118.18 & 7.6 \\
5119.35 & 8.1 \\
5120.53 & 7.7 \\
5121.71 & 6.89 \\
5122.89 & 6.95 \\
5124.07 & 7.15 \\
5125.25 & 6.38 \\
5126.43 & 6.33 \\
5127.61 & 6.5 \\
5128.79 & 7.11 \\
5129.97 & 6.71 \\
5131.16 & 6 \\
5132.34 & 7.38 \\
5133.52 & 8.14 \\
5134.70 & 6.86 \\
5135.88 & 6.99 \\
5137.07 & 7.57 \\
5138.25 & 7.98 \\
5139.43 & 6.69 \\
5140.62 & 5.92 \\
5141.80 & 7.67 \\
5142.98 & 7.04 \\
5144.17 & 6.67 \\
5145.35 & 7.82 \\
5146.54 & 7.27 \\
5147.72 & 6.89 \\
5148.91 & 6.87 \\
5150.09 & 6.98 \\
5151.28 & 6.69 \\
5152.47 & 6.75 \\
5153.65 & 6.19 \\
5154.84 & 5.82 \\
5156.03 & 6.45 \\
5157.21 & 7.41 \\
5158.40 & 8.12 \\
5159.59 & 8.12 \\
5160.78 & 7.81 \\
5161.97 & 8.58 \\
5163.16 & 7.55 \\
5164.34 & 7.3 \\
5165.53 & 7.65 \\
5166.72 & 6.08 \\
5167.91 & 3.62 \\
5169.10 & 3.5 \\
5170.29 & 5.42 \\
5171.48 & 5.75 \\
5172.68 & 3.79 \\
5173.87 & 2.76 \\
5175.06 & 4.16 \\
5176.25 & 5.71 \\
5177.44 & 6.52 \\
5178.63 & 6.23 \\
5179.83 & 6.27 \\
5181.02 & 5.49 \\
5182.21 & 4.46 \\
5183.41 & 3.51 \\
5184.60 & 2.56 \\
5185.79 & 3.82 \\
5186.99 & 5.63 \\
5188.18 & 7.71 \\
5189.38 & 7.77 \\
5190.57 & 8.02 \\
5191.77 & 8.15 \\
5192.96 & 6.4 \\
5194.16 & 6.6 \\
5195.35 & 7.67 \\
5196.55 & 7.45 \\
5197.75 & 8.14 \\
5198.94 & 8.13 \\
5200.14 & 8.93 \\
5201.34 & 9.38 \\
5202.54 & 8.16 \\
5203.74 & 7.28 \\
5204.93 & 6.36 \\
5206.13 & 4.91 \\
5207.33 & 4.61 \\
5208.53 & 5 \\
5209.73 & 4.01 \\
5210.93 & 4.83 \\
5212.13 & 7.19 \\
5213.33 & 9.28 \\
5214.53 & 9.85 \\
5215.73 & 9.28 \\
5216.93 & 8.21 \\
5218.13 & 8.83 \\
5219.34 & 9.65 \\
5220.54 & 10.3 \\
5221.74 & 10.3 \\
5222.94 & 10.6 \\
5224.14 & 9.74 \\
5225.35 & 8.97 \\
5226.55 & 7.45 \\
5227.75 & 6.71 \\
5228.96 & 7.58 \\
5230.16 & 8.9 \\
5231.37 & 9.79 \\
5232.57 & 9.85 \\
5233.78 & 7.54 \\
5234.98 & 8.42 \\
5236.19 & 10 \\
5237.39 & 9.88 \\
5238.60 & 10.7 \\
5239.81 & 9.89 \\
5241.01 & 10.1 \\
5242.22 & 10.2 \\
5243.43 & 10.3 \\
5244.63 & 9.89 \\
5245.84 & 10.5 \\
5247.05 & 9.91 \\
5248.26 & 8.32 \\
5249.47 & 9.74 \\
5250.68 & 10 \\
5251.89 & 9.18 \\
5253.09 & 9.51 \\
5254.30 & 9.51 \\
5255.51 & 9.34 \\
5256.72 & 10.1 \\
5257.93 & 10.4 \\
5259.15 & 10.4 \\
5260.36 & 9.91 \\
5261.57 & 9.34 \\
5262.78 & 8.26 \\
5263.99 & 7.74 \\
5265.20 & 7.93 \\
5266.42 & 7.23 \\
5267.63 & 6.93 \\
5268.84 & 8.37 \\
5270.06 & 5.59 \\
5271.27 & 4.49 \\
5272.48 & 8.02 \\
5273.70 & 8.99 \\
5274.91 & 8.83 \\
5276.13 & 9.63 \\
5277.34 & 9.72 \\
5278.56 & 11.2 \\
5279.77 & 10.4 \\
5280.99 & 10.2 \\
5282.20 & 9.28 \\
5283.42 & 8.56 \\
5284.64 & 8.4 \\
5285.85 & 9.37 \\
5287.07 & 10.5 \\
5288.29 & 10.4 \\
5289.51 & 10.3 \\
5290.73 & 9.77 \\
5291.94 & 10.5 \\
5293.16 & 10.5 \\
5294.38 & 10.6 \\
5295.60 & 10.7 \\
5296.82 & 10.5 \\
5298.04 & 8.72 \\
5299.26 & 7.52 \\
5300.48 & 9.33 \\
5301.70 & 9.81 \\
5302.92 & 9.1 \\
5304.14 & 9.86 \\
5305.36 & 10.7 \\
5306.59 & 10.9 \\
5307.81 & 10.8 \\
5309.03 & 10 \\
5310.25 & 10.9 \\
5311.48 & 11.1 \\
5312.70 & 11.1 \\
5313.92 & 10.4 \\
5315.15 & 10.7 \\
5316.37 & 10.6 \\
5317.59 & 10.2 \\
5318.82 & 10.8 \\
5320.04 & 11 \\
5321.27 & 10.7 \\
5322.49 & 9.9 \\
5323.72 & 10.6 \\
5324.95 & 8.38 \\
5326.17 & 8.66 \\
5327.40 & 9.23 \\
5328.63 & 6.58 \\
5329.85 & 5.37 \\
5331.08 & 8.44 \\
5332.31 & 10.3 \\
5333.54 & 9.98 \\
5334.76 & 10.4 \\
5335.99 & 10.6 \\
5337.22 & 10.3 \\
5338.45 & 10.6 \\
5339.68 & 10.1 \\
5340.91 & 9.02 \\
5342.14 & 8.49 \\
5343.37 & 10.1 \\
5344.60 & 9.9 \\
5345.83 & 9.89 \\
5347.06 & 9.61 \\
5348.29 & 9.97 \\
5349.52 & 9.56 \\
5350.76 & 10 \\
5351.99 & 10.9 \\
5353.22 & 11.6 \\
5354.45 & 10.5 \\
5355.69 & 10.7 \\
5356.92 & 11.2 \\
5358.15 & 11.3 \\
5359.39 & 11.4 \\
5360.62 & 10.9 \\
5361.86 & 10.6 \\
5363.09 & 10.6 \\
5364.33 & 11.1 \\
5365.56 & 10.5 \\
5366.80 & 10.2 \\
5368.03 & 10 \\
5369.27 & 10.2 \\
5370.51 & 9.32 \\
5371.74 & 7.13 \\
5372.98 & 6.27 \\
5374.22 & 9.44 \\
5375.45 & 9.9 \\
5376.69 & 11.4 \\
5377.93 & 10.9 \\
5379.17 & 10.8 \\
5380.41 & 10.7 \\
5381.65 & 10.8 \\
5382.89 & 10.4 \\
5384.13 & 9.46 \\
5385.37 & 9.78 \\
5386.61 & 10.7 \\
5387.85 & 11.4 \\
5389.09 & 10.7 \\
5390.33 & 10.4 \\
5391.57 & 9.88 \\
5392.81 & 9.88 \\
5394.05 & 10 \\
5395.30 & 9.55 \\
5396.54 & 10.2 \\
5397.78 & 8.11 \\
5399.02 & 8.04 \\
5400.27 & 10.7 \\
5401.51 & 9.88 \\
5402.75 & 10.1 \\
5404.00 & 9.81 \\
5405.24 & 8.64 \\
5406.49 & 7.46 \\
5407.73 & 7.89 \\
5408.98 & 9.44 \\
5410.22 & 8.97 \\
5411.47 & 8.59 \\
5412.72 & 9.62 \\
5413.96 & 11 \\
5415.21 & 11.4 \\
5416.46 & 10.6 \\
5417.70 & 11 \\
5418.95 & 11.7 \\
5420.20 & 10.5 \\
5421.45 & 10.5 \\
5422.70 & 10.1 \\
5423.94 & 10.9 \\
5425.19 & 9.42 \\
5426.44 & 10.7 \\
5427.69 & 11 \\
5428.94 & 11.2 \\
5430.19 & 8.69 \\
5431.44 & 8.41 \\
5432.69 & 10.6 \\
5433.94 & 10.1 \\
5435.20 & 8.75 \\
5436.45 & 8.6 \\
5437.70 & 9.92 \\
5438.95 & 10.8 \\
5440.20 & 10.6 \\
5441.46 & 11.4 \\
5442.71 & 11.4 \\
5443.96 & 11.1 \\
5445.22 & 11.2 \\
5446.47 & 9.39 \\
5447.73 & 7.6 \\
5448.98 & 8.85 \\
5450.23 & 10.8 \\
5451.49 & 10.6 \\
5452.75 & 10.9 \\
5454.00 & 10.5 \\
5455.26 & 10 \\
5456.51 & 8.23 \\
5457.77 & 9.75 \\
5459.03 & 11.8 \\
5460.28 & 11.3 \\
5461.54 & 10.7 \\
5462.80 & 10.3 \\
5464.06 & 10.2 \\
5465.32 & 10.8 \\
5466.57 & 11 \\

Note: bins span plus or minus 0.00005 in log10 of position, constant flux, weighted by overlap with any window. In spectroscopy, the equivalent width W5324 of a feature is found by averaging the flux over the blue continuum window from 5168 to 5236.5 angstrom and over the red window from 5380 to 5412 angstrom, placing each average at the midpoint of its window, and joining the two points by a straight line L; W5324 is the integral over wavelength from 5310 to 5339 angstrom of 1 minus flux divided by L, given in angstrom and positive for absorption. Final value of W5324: -3.9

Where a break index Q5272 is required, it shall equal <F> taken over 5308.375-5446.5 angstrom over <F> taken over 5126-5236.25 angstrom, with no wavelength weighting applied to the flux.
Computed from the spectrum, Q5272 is 1.4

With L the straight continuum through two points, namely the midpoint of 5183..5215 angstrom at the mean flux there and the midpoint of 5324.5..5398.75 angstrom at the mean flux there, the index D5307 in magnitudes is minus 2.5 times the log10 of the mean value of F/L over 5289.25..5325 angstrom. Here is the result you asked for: -0.16 mag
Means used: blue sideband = 6.72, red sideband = 9.9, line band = 10.2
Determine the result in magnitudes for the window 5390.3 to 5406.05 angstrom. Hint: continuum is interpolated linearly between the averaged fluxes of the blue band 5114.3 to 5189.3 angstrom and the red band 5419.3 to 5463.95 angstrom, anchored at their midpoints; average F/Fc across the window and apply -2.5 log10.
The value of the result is 0.01 mag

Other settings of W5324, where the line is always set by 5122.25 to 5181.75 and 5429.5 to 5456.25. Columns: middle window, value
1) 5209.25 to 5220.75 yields -1.28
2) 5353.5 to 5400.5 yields -4.78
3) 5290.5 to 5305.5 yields -2.75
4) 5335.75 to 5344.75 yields -1.11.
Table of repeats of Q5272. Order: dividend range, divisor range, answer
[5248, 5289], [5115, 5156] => 1.28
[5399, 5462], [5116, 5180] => 1.50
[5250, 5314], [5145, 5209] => 1.47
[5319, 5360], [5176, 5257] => 1.23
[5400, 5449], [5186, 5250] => 1.20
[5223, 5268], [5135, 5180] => 1.42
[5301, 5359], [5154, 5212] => 1.60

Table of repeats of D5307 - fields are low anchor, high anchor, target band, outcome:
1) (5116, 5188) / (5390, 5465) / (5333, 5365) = -0.15 mag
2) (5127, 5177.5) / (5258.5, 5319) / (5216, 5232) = -0.11 mag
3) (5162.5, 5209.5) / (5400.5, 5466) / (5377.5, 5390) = -0.14 mag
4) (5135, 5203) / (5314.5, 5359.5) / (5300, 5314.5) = -0.11 mag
